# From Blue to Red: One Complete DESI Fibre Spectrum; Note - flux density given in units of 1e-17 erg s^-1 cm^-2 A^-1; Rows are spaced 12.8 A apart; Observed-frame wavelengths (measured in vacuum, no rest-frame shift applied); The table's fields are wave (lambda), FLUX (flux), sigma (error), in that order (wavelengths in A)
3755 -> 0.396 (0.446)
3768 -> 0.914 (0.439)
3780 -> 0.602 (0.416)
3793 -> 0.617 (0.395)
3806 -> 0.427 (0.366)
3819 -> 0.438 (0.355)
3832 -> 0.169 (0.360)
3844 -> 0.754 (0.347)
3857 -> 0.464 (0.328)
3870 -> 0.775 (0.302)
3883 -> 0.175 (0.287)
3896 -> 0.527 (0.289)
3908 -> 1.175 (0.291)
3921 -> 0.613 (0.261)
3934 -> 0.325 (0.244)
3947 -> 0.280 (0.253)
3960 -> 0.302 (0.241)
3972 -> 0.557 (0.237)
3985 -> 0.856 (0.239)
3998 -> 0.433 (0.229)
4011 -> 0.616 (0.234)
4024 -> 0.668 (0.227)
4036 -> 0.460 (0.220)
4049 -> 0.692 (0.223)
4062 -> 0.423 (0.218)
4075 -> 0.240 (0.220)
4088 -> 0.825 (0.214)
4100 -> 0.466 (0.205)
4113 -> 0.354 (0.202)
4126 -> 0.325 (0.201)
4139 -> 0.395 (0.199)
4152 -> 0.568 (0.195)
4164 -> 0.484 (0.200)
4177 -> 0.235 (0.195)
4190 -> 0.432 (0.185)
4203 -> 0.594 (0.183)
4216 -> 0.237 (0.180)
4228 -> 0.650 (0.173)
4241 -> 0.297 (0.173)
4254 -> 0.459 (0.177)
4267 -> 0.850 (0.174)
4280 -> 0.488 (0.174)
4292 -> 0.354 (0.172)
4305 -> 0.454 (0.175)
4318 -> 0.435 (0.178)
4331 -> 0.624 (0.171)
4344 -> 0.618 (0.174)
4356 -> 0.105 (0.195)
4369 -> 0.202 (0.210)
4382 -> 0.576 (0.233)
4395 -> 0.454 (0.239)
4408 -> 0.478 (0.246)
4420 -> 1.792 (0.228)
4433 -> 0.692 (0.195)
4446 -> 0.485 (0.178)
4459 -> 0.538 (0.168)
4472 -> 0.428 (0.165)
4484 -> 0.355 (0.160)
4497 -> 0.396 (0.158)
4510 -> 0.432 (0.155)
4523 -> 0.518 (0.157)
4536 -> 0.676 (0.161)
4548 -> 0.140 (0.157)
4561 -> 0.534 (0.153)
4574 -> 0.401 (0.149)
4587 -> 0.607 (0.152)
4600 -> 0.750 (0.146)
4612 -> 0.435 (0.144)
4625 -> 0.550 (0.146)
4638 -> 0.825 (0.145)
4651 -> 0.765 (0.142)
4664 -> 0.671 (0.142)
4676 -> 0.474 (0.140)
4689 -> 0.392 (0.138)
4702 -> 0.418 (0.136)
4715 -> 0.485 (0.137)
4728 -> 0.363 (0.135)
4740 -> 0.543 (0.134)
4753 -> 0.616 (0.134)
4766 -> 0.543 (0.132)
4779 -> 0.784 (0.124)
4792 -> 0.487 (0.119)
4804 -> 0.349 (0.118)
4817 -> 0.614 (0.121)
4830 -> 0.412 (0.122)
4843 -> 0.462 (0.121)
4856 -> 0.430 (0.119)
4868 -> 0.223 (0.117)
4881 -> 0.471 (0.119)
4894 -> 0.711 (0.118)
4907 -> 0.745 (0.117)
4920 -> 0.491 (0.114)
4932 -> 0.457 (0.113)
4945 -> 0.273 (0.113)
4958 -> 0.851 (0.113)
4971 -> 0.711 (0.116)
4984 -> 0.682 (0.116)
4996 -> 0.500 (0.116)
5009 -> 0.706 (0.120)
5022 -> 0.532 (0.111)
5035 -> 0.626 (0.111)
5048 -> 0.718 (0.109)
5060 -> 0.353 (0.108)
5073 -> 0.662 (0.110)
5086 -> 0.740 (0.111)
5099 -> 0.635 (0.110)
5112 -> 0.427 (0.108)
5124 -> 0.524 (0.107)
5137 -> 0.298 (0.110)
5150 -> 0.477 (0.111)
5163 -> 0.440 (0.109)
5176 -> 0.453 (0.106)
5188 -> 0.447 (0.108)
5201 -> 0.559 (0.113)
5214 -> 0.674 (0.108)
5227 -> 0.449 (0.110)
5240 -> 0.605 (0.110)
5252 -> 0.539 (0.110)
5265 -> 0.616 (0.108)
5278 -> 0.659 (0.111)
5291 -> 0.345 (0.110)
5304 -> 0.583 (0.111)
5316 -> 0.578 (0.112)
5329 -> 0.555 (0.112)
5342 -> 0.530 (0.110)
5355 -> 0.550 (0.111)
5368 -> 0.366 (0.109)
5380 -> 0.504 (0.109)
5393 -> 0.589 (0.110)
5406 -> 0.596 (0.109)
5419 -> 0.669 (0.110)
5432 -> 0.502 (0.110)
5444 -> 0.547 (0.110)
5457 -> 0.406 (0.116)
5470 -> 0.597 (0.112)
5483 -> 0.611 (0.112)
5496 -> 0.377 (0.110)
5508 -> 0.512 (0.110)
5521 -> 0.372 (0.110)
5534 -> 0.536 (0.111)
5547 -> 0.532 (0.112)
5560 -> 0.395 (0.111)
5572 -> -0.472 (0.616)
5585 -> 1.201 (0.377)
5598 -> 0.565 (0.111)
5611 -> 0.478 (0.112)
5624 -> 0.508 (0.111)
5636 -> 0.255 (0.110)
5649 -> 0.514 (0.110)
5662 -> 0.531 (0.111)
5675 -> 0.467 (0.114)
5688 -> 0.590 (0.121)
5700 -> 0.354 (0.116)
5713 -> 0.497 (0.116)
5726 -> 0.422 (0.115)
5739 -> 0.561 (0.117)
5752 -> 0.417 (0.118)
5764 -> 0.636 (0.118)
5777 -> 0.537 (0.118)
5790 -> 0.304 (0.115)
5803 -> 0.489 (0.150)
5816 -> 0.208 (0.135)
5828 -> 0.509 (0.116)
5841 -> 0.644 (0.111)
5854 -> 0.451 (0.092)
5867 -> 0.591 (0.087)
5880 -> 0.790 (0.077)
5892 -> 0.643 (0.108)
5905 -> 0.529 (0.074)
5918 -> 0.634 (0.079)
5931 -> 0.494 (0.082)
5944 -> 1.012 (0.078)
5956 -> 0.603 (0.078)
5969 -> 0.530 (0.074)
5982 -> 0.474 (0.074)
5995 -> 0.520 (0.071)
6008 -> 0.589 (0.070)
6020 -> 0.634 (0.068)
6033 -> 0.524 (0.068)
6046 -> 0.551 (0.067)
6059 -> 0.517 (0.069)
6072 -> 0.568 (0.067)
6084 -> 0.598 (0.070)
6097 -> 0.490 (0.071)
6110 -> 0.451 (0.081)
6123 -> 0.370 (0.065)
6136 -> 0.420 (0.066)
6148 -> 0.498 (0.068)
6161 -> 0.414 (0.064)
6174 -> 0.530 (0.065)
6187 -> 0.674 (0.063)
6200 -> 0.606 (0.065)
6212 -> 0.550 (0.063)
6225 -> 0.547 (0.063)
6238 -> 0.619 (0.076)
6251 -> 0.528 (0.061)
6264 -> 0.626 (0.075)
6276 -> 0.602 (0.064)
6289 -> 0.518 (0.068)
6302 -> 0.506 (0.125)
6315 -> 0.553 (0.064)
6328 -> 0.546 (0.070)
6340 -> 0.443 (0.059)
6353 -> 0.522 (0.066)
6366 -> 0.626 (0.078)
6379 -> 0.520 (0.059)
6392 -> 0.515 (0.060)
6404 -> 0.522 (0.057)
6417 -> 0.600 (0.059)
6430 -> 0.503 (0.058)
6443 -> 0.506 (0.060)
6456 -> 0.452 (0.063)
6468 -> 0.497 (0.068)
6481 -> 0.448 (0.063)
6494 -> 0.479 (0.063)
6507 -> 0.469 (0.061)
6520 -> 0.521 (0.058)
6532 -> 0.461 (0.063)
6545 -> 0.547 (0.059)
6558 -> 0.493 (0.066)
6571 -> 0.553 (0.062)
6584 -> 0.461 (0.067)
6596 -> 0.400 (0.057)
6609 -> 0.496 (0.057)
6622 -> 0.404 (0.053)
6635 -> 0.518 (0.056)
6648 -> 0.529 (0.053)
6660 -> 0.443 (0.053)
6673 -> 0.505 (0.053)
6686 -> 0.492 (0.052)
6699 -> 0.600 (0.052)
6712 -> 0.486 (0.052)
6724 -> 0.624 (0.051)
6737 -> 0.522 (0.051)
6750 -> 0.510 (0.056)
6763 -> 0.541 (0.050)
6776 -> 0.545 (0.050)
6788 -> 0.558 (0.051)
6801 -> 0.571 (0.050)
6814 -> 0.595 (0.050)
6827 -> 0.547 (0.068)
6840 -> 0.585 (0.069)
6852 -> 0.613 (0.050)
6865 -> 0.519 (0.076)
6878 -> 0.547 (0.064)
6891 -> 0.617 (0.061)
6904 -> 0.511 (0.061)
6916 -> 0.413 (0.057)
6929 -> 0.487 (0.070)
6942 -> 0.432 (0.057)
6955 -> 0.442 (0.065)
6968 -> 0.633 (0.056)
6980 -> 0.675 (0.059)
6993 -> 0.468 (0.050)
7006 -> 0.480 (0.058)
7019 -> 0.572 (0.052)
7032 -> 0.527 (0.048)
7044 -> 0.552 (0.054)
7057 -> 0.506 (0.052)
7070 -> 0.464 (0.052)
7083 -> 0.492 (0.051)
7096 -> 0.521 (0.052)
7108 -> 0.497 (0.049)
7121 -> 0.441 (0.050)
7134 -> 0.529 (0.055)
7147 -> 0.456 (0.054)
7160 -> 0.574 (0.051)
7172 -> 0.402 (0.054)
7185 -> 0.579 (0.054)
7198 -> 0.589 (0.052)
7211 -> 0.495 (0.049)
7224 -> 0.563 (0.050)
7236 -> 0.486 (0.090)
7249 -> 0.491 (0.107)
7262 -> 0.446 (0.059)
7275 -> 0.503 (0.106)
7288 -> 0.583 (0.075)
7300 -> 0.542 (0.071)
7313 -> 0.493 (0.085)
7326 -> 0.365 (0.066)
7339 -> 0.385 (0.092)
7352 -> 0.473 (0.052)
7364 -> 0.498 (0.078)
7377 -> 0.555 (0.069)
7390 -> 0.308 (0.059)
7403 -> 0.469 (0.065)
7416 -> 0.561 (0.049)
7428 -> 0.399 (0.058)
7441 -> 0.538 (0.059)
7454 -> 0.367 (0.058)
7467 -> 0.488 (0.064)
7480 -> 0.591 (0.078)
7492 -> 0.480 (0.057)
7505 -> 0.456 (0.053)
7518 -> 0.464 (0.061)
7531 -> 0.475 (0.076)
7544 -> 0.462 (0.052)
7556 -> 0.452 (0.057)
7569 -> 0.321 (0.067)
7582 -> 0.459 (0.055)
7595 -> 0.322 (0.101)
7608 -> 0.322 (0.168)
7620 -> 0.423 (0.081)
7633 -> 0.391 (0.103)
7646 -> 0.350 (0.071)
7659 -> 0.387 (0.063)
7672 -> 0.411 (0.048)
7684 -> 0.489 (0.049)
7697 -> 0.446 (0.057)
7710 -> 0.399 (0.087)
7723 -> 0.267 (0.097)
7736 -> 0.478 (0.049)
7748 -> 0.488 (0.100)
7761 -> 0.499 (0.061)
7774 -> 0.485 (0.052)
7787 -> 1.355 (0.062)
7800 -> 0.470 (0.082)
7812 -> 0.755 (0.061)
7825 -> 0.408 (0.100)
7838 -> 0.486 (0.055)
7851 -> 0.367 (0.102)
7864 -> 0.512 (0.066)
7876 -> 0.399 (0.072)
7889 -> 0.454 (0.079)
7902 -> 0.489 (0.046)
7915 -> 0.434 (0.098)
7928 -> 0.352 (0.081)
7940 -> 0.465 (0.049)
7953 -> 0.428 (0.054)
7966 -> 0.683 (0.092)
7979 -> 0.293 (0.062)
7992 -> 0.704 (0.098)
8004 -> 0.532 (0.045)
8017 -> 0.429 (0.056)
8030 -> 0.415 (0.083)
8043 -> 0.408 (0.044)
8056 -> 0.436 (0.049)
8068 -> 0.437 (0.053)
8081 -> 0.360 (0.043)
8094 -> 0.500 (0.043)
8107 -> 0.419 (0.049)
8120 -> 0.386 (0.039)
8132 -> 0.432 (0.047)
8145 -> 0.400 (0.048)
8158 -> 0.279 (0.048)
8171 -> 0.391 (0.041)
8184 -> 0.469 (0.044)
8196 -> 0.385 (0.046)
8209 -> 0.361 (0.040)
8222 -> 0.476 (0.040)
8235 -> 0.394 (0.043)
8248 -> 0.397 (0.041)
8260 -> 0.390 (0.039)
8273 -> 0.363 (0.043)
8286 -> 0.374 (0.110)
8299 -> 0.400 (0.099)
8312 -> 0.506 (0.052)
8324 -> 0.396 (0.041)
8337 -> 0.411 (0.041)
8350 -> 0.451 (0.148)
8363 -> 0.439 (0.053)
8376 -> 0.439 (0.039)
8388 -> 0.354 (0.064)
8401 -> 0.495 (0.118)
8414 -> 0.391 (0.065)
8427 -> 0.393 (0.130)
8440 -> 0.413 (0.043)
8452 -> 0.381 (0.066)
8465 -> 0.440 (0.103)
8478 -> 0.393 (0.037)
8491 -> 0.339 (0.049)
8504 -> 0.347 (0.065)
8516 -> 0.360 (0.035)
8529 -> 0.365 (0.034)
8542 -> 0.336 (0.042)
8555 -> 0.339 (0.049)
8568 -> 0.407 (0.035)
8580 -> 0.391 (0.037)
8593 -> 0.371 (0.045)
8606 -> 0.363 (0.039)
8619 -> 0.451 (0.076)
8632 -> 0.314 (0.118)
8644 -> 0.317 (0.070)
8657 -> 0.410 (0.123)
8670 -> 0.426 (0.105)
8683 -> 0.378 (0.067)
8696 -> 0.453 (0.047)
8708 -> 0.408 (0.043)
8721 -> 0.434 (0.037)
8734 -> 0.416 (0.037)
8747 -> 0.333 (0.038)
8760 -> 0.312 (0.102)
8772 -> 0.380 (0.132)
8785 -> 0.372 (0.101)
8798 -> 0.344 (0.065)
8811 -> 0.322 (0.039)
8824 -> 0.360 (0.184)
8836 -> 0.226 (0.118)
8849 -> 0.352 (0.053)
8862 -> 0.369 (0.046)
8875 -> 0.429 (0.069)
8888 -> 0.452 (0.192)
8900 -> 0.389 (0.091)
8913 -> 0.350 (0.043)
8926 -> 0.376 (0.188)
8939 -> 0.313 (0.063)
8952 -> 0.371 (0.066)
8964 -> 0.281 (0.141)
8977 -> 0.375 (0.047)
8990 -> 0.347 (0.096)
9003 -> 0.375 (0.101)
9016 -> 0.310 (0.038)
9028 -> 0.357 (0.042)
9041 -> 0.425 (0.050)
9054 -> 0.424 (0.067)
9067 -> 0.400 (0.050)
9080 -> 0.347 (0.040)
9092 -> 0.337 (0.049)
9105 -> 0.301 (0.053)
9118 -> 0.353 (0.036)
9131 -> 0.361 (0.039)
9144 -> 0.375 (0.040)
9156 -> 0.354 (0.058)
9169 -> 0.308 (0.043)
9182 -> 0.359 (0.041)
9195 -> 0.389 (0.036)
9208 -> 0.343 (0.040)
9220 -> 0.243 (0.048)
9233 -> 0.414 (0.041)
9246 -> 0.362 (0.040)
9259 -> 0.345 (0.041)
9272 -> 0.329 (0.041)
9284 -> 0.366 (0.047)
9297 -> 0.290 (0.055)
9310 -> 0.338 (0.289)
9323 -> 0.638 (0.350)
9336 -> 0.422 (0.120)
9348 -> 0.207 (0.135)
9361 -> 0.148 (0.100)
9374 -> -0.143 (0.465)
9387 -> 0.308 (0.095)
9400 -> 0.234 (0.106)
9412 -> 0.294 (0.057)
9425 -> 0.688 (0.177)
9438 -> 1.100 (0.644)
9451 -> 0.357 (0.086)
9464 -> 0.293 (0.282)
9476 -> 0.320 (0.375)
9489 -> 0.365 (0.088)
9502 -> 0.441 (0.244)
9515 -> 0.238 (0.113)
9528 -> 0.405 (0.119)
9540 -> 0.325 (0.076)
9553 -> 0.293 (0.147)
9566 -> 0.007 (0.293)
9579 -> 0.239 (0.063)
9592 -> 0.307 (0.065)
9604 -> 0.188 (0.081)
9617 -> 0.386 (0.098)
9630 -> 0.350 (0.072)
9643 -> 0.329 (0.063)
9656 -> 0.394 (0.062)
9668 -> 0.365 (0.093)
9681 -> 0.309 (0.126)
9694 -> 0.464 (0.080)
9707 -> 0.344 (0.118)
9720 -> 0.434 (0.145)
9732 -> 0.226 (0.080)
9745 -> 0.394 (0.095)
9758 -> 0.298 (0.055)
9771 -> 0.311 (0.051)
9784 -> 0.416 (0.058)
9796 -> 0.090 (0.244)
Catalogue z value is 0.186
